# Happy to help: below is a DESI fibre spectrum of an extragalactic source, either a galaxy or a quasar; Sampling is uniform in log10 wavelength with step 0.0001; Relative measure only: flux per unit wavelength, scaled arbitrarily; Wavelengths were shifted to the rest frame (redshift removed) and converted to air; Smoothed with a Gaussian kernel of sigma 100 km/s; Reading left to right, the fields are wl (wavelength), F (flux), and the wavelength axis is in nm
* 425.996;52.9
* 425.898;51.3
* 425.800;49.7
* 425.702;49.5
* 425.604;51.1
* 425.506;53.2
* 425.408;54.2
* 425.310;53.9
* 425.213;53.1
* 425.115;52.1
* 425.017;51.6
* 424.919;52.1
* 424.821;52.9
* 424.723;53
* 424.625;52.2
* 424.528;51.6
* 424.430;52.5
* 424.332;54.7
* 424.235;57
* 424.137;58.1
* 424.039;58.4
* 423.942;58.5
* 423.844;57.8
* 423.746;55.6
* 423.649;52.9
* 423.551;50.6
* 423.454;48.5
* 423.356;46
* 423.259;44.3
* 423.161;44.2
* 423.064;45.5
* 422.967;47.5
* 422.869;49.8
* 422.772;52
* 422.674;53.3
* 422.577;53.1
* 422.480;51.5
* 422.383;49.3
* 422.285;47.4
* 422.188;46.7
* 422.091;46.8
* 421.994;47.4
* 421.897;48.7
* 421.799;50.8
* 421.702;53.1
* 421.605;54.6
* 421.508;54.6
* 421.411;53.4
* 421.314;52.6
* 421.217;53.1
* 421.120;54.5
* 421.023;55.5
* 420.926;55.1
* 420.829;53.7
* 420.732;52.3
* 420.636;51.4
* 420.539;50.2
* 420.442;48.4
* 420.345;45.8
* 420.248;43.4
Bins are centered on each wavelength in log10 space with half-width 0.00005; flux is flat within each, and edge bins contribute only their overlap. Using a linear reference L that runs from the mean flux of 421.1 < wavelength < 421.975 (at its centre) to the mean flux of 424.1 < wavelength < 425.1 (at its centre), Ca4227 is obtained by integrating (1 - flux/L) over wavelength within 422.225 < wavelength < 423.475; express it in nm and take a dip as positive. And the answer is 0.10 nm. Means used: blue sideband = 52.6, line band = 48.6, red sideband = 53.5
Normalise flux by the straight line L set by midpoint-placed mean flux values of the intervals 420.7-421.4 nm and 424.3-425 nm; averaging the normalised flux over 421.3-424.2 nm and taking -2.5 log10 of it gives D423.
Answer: 0.044 mag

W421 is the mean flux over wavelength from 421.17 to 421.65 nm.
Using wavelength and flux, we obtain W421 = 53.7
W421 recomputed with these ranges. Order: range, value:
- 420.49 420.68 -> 50.7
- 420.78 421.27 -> 54.3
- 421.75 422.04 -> 48.9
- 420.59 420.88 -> 52.6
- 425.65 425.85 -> 49.7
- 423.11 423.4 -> 44.9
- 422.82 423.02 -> 48.6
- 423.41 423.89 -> 53.1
